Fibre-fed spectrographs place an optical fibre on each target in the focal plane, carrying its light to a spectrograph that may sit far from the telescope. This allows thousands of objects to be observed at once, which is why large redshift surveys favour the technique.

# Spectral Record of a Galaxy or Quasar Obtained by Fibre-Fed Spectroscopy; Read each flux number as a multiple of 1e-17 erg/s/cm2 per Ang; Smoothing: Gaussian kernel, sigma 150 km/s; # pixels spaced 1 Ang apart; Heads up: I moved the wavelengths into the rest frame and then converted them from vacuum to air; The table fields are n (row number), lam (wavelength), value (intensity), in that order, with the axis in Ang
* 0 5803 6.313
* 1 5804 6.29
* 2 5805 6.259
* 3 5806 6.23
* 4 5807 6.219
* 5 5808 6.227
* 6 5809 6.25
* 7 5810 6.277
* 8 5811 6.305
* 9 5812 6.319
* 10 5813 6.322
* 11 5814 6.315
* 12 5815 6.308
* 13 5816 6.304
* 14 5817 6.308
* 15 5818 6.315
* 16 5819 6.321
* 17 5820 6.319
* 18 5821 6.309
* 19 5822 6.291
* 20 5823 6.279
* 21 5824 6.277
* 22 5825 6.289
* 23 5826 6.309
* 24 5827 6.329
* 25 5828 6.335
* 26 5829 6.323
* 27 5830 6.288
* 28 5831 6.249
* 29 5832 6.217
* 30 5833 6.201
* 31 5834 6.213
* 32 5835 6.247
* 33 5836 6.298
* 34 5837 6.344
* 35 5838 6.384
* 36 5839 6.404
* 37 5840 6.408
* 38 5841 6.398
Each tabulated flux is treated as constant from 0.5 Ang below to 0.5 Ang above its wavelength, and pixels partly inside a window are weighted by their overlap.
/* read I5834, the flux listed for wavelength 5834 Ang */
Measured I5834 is 6.213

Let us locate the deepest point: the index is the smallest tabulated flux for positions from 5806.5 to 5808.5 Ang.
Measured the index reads 6.219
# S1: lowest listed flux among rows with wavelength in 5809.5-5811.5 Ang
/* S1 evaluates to 6.277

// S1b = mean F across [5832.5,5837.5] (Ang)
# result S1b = 6.26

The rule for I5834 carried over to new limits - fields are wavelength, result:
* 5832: 6.217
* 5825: 6.289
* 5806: 6.23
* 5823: 6.279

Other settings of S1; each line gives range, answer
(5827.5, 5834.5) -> 6.201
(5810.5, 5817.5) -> 6.304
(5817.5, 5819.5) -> 6.315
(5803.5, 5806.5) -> 6.23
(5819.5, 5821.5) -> 6.309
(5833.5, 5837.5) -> 6.213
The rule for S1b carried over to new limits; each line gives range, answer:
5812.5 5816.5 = 6.31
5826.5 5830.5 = 6.32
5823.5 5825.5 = 6.28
